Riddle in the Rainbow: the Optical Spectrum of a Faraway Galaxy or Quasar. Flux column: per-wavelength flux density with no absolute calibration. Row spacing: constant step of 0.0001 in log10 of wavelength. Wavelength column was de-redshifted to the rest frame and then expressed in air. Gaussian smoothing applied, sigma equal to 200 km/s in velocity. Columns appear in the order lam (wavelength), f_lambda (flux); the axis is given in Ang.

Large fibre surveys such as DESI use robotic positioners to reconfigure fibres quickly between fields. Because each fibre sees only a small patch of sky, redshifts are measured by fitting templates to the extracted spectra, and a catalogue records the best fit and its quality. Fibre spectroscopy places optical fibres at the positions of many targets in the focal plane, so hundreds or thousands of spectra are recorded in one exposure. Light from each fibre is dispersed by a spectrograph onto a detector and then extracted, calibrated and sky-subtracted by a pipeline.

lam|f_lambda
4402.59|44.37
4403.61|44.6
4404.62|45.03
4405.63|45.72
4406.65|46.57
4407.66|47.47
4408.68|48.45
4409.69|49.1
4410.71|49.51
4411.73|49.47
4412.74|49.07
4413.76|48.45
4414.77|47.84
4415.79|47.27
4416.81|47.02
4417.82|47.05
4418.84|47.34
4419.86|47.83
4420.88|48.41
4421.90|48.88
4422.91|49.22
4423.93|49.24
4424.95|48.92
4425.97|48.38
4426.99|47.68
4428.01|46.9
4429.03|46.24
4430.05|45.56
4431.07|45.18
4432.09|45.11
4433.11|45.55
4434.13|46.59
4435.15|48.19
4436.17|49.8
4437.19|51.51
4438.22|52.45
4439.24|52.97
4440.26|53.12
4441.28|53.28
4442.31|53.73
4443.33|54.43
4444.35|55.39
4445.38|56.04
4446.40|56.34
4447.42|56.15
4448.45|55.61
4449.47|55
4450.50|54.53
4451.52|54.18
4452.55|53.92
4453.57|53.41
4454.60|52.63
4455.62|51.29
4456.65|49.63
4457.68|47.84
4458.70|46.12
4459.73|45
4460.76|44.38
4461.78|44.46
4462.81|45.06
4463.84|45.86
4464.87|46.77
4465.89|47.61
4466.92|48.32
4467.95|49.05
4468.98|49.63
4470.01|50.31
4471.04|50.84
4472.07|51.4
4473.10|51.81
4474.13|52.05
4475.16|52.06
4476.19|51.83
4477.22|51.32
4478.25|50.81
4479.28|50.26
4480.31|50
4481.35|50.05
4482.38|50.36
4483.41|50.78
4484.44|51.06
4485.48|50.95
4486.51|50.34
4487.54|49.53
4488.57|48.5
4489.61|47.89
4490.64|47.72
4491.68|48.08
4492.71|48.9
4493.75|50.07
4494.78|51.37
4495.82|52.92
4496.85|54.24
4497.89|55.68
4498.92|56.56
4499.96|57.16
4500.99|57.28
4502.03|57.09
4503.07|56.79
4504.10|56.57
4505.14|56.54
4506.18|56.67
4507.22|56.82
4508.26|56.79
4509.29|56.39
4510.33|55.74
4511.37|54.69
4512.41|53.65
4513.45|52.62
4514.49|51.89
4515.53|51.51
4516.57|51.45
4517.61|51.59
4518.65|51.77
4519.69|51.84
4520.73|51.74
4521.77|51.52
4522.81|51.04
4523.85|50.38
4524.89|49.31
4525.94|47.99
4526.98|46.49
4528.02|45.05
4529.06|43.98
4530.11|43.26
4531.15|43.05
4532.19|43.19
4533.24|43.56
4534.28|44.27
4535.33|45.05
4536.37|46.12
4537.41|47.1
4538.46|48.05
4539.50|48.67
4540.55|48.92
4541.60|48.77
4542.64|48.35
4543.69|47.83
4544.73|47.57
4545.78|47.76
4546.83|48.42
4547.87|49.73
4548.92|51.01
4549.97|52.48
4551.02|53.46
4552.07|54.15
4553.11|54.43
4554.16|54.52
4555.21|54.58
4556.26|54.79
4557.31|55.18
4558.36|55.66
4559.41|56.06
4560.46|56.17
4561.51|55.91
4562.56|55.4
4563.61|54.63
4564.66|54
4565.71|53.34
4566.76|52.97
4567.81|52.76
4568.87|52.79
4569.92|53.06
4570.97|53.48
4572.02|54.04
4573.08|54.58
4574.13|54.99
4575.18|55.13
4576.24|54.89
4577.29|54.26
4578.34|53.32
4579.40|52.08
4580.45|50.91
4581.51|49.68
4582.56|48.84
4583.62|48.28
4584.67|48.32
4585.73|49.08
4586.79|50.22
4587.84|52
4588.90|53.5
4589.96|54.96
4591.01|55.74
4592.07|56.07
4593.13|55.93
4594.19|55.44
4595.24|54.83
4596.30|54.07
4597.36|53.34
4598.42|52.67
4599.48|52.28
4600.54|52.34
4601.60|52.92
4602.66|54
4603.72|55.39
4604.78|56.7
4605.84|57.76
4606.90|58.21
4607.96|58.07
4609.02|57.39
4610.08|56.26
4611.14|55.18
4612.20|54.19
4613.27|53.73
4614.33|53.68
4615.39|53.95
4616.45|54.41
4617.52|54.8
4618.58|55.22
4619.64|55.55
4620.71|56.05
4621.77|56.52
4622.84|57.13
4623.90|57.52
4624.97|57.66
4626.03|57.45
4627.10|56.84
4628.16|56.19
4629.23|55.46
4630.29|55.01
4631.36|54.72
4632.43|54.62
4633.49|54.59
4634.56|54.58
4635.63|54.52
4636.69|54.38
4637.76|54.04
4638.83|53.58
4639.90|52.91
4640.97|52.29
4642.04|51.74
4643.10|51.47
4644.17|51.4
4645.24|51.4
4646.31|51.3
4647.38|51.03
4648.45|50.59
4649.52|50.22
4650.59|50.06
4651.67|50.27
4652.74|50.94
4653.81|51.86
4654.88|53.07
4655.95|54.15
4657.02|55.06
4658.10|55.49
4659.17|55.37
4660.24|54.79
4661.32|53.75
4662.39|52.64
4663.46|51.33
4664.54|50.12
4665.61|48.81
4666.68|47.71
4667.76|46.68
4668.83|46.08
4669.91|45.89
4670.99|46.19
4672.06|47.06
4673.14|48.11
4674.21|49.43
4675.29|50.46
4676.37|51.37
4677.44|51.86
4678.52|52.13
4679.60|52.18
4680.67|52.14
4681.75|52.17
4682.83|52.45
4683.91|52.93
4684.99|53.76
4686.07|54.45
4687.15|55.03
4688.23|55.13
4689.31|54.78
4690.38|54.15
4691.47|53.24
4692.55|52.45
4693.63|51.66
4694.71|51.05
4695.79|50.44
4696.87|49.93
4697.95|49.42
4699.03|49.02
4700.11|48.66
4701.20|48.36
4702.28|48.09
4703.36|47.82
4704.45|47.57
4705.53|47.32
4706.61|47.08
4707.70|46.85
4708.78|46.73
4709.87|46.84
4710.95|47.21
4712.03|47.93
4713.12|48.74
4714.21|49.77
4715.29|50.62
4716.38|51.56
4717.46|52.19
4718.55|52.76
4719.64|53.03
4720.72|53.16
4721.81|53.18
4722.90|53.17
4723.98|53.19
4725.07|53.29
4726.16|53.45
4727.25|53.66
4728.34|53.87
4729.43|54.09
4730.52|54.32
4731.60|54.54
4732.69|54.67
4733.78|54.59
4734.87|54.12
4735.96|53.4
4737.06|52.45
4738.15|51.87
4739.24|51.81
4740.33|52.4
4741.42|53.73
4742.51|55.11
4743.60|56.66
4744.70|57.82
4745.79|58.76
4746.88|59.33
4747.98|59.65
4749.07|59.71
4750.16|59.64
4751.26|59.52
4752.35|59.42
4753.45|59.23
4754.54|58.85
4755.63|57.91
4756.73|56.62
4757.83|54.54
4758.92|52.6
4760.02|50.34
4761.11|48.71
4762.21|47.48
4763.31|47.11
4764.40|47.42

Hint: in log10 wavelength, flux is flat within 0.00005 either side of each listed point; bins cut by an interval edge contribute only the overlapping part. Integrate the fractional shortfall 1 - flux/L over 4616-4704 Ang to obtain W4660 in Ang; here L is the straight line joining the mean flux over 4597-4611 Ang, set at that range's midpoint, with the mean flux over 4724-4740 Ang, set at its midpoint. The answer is 3.4 Ang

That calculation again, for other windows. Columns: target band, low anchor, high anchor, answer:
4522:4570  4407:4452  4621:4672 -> 1.1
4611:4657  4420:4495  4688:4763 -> -1.8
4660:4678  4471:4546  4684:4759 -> 1.0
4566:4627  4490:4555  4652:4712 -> -4.0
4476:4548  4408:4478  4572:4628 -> 1.6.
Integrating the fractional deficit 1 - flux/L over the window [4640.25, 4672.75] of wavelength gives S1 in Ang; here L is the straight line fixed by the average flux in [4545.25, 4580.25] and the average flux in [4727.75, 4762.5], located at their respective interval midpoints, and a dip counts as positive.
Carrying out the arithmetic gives 2.10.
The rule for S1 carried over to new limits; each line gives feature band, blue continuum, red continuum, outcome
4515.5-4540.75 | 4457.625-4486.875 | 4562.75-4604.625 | 1.7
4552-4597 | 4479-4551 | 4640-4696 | -2.3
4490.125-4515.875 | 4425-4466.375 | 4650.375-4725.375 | -2.0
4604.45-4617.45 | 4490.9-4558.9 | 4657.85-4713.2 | -1.3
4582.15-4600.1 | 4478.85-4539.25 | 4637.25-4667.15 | -0.4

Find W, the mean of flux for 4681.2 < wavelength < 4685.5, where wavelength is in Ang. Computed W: 52.7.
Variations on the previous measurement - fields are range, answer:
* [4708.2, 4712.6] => 47.2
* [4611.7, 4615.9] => 53.8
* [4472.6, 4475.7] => 52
